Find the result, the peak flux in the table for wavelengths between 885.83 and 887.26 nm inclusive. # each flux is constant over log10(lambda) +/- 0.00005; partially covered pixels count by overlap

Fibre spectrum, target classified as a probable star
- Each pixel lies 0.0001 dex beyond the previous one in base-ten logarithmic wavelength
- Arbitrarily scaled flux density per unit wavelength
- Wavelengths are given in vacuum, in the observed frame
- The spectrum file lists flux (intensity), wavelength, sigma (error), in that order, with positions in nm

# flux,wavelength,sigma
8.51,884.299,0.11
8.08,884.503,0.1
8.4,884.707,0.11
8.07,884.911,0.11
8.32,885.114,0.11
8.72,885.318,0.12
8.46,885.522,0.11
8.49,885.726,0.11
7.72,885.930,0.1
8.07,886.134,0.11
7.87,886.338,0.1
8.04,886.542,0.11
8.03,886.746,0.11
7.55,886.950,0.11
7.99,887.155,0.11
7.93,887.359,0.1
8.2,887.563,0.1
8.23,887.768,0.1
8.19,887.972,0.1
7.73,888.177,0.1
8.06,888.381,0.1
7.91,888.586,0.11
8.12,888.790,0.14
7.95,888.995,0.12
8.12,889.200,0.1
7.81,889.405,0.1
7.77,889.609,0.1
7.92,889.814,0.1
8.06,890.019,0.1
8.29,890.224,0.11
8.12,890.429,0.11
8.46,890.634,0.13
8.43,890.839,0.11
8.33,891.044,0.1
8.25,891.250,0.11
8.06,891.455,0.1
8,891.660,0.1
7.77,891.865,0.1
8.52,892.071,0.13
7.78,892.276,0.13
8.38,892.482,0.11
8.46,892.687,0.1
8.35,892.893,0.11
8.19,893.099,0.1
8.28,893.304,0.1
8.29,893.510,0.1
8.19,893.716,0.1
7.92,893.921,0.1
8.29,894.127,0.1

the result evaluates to 8.07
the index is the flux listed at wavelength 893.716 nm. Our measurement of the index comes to 8.19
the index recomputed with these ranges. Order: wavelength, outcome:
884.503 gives 8.08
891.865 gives 7.77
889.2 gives 8.12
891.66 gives 8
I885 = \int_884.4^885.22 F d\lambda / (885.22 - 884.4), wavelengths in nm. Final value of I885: 8.22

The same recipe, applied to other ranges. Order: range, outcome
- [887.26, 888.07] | 8.14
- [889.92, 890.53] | 8.16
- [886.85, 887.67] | 7.91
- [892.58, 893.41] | 8.32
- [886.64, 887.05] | 7.8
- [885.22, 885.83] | 8.55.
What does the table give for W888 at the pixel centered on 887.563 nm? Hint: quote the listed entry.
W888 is 8.2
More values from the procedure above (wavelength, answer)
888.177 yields 7.73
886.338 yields 7.87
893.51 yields 8.29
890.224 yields 8.29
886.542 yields 8.04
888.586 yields 7.91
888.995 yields 7.95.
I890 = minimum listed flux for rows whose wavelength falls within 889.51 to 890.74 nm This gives 7.77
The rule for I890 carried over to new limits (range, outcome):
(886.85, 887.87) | 7.55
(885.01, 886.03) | 7.72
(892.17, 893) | 7.78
